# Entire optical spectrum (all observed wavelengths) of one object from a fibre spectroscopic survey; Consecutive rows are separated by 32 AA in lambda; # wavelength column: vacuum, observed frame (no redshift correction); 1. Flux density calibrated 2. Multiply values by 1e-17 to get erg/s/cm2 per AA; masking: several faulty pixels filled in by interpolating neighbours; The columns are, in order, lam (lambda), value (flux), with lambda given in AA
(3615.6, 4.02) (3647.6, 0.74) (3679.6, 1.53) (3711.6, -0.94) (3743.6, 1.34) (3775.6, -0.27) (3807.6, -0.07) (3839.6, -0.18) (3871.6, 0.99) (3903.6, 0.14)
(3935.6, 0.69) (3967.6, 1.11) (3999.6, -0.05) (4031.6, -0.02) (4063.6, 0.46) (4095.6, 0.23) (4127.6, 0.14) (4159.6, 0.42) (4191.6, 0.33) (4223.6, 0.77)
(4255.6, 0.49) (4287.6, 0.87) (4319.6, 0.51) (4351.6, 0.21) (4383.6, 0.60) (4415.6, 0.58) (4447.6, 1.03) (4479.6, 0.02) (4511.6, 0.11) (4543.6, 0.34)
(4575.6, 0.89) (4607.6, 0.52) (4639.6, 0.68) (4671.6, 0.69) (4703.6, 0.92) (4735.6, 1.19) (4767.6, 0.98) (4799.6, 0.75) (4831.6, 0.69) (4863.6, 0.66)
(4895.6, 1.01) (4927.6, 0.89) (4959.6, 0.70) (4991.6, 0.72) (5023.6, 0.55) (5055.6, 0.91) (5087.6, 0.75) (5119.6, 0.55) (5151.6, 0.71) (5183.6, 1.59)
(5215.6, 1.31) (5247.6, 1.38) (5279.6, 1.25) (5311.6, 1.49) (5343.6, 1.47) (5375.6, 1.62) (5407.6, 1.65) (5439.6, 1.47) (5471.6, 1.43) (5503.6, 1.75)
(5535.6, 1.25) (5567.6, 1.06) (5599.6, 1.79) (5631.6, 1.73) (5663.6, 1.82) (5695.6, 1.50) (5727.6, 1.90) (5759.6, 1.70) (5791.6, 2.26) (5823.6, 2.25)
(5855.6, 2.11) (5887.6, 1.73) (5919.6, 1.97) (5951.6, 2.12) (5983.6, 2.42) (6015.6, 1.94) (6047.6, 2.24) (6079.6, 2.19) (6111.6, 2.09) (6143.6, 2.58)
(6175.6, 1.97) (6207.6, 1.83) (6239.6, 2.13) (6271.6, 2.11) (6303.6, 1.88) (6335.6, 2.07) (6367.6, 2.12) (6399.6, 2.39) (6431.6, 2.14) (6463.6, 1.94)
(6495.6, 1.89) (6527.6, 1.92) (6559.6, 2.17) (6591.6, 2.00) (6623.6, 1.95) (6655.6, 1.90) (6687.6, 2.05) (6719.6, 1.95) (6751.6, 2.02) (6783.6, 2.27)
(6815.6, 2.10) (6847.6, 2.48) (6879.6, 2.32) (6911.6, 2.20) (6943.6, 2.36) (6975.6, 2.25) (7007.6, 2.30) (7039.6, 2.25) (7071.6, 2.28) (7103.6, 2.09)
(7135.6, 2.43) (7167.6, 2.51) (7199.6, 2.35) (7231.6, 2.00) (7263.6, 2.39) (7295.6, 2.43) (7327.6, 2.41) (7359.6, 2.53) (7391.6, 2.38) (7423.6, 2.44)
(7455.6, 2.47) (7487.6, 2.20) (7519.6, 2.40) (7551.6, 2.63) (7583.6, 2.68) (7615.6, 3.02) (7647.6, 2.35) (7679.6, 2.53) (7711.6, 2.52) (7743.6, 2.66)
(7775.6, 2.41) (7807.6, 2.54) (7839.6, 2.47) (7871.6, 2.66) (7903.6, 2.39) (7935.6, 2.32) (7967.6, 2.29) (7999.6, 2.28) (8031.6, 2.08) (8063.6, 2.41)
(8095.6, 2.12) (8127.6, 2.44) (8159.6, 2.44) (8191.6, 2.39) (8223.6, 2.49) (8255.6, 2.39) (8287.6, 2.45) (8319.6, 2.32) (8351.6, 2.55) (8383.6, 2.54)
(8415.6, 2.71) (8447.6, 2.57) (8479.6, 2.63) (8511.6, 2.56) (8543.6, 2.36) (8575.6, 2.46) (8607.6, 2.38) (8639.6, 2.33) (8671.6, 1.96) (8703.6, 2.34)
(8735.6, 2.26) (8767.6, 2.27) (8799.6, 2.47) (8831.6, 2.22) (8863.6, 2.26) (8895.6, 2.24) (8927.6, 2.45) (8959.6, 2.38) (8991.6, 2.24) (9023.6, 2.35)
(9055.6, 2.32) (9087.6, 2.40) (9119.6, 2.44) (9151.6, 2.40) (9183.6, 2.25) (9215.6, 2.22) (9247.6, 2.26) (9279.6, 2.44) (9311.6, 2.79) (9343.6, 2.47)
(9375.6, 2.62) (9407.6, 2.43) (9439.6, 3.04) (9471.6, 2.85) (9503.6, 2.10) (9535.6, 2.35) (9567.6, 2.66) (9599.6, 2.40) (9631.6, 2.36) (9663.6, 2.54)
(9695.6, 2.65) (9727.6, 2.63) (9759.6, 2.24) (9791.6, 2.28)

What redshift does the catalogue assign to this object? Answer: 0.295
